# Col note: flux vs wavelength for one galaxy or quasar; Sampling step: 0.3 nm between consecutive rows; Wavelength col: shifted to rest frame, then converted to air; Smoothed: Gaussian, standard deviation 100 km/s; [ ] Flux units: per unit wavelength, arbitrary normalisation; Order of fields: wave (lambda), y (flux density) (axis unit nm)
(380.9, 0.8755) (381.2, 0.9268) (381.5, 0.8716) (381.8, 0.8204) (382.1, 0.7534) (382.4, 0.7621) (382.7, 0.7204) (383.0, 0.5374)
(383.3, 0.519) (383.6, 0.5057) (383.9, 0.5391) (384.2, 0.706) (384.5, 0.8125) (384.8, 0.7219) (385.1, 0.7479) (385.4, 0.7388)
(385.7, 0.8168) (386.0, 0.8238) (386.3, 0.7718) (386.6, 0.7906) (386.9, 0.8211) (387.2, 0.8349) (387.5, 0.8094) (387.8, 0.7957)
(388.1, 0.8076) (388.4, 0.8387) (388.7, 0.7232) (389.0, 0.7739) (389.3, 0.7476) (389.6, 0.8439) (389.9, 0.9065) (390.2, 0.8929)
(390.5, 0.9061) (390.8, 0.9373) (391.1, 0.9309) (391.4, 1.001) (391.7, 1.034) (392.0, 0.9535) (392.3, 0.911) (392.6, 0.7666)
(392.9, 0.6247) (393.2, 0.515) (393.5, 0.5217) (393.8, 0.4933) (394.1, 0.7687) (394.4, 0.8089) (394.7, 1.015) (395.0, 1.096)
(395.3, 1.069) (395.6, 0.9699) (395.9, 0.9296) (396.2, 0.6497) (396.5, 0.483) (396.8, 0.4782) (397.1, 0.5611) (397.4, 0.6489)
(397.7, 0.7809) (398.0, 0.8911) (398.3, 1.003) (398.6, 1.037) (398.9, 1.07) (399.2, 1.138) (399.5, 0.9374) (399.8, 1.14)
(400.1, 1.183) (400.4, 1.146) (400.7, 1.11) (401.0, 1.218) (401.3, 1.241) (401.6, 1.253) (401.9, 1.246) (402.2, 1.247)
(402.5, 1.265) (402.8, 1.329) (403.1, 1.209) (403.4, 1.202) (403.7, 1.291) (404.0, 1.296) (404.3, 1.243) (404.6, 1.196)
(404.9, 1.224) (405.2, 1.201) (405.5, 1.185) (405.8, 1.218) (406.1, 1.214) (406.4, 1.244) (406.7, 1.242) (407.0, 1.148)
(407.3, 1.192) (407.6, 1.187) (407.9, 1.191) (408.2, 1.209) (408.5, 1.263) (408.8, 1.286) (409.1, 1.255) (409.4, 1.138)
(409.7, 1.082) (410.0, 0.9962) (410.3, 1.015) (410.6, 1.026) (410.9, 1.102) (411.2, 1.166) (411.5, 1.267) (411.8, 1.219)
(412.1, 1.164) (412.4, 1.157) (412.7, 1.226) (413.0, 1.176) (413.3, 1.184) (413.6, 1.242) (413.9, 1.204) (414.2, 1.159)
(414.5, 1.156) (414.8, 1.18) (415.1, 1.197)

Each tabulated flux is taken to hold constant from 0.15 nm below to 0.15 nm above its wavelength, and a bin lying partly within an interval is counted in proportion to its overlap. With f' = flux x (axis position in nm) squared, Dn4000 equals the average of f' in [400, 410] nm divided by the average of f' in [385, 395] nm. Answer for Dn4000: 1.6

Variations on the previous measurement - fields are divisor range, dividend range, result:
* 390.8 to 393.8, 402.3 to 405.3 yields 1.66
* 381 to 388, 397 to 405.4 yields 1.64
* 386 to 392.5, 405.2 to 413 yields 1.51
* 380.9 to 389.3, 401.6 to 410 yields 1.79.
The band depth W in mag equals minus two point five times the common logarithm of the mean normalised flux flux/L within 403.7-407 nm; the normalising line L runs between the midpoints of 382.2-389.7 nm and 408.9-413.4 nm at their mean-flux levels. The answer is -0.166 mag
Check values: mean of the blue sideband 0.74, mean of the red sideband 1.15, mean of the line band 1.23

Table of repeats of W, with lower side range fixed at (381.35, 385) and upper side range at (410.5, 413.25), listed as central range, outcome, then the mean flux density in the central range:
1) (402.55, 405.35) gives -0.20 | 1.24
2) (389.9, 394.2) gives 0.03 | 0.808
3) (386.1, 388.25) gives -0.07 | 0.805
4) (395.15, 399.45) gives 0.11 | 0.839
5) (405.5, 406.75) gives -0.14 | 1.22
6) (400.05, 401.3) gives -0.19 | 1.17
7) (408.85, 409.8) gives -0.05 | 1.18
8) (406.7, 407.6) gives -0.09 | 1.18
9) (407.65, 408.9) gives -0.11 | 1.23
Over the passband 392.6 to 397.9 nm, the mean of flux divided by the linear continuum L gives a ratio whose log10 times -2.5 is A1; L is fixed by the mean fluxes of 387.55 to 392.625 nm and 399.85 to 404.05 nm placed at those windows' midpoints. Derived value 0.364 mag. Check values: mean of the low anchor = 0.87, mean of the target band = 0.733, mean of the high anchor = 1.23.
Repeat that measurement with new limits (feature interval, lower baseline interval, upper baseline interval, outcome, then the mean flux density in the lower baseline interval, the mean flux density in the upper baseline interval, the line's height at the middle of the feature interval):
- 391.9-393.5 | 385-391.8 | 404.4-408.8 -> 0.26 mag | 0.838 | 1.21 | 0.926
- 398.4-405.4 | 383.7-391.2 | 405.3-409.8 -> -0.09 mag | 0.799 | 1.2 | 1.09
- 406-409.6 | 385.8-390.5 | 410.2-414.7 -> -0.11 mag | 0.815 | 1.17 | 1.1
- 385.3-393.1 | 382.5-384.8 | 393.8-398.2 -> -0.19 mag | 0.63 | 0.788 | 0.701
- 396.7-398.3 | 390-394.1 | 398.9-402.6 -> 0.42 mag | 0.807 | 1.17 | 1.04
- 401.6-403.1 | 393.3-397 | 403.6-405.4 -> -0.12 mag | 0.767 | 1.24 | 1.13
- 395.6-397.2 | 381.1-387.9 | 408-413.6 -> 0.38 mag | 0.744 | 1.17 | 0.934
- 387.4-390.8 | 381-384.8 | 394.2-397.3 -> -0.10 mag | 0.709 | 0.803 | 0.754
